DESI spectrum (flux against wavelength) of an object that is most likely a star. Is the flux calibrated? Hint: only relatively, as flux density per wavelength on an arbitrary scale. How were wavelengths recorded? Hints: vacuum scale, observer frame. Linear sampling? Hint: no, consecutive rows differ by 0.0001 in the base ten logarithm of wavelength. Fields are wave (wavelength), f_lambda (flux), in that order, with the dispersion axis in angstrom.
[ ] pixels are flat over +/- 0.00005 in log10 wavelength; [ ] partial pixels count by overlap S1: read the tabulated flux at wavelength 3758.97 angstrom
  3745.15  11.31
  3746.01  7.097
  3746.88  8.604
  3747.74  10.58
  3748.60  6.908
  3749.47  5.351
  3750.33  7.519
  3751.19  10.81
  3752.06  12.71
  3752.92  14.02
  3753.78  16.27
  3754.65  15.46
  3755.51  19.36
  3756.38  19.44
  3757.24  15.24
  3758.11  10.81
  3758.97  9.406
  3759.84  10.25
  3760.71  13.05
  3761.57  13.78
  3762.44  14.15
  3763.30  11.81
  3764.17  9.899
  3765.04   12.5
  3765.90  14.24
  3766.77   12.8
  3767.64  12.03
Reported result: 9.406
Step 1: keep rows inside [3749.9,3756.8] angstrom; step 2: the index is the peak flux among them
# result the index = 19.44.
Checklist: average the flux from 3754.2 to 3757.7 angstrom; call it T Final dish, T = 17.3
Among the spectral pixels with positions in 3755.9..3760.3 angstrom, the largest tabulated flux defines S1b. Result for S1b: 19.44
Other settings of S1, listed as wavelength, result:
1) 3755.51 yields 19.36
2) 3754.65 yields 15.46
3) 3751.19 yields 10.81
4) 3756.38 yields 19.44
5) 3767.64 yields 12.03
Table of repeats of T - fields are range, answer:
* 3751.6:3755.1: 14.6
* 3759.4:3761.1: 11.6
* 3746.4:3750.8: 7.81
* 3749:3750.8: 6.55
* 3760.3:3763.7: 13.2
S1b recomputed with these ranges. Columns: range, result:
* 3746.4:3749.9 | 10.58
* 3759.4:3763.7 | 14.15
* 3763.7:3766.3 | 14.24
